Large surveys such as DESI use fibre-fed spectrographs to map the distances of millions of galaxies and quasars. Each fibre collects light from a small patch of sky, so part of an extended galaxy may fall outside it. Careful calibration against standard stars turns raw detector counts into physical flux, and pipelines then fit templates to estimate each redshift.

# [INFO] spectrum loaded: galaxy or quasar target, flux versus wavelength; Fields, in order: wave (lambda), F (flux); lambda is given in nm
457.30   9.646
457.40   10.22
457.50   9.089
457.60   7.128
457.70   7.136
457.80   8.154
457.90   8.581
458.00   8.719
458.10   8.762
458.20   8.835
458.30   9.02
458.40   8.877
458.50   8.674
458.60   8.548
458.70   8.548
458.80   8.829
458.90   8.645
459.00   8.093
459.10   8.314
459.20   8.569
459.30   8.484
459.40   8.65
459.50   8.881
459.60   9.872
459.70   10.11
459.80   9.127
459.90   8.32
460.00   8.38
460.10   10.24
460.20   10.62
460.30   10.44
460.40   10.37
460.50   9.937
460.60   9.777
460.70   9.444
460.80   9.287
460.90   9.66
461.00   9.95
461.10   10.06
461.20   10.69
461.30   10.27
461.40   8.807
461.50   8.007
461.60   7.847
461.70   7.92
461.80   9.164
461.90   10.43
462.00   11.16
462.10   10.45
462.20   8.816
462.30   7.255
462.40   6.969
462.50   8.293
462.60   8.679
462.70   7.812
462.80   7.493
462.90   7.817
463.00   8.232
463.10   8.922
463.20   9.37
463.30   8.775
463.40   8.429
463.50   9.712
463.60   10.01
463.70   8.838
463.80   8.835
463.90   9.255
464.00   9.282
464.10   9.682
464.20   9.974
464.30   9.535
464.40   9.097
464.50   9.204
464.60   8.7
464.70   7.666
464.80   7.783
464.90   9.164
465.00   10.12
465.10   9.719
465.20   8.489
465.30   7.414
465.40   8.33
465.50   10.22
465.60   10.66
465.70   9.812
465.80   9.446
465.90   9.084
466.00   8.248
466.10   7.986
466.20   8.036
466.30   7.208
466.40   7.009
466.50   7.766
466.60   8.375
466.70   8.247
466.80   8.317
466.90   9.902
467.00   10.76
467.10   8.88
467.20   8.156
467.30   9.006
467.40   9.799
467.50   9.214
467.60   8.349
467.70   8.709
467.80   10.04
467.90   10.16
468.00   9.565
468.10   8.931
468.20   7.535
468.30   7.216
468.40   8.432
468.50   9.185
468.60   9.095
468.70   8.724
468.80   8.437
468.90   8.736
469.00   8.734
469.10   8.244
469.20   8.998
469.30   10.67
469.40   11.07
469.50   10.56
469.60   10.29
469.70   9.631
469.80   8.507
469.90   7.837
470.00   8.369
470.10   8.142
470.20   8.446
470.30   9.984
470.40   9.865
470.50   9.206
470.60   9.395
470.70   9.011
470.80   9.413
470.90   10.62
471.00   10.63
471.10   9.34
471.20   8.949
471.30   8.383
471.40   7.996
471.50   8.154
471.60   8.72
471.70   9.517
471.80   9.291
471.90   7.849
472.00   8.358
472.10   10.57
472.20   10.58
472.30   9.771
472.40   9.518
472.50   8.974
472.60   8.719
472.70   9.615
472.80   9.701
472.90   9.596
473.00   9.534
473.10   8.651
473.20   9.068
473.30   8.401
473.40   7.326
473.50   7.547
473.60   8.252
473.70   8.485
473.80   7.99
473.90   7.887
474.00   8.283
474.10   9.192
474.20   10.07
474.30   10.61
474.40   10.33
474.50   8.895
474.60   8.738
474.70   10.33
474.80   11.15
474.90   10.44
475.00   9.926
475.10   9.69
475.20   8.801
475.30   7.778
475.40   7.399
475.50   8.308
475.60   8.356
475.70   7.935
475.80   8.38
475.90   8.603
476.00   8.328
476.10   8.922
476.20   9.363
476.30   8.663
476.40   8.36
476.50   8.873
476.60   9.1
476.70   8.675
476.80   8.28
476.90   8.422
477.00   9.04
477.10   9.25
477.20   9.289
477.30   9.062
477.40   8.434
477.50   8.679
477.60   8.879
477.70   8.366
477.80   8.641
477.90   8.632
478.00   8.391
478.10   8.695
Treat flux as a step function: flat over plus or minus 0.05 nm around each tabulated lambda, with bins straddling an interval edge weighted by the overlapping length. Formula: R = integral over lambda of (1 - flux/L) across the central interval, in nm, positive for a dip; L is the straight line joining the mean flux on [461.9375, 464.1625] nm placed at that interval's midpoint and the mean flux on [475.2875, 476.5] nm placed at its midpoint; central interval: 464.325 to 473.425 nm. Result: -0.39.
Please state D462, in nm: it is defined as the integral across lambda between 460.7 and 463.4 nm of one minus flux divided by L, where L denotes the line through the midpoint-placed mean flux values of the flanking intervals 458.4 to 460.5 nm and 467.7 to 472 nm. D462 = 0.05 nm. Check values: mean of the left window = 9.1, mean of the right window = 9.08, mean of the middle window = 8.93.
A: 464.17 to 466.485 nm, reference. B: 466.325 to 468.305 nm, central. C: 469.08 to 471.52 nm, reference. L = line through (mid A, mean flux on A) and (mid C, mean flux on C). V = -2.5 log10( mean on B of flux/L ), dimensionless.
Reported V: 0.02 mag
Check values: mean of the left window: 8.8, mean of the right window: 9.29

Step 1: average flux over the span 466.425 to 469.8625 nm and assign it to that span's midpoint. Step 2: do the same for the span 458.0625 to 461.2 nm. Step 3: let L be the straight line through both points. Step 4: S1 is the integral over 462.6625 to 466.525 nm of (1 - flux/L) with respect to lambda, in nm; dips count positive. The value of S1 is 0.133 nm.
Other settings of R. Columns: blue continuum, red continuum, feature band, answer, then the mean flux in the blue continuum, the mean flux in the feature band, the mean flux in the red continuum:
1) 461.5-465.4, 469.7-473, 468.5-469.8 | -0.04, 8.83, 9.39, 9.17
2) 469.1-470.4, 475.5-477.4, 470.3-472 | 0.01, 9.35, 9.15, 8.7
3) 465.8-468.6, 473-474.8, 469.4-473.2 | -0.19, 8.69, 9.26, 8.91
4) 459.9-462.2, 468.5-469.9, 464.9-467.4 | 0.16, 9.63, 8.83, 9.3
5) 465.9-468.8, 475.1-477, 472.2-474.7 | -0.13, 8.68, 9.02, 8.52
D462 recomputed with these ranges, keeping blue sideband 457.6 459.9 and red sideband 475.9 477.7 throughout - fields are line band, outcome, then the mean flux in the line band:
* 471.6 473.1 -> -0.103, 9.35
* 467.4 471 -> -0.174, 9.15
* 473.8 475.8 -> -0.079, 9.12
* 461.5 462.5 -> -0.016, 8.82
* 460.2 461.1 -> -0.129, 9.91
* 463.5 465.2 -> -0.093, 9.17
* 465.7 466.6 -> 0.052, 8.21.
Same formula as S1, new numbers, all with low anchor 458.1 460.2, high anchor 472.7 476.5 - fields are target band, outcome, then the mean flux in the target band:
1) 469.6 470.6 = -0.01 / 8.98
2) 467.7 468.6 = 0.00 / 8.89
